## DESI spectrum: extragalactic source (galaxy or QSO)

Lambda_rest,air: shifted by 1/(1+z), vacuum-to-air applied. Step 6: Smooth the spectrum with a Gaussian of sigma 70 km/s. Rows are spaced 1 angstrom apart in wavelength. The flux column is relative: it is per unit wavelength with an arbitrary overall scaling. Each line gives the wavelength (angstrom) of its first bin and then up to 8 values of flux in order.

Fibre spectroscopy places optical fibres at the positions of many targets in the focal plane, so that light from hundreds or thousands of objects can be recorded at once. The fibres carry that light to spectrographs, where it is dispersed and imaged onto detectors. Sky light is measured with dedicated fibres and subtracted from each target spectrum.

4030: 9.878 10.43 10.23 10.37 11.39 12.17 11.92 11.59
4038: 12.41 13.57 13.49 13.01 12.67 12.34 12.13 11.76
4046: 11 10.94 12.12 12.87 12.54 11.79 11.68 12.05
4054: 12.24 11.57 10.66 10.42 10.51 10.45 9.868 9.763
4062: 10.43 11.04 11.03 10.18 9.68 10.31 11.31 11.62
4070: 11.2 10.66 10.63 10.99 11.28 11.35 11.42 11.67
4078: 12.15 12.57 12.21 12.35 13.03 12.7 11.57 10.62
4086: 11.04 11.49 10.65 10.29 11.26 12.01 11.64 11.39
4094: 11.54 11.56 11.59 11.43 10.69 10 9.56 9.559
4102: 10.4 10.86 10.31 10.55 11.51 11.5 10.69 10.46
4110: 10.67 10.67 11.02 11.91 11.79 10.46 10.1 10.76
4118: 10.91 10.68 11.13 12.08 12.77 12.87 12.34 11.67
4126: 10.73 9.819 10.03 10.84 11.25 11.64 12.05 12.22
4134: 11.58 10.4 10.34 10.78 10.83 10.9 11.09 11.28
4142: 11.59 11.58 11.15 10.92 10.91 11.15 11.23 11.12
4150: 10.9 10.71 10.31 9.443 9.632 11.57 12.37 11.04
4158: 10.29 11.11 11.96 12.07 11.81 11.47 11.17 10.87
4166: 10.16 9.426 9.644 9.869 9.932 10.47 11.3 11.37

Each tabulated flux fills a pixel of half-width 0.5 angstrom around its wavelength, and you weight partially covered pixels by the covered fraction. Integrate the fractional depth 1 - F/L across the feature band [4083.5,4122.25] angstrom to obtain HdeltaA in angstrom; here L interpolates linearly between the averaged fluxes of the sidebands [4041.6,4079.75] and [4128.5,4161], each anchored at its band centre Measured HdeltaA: 0.7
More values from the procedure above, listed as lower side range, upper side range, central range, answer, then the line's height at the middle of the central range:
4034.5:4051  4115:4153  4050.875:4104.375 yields 3.2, 11.8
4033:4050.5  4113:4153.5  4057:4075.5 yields 1.9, 11.9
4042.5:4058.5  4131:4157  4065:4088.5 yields 0.2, 11.5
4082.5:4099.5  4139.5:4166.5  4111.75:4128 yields -0.2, 11.2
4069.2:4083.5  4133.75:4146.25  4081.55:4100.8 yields 0.5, 11.6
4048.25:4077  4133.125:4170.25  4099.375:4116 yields 0.4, 11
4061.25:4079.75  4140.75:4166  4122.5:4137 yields -0.2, 11.1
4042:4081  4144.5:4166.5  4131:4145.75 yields -0.2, 11.1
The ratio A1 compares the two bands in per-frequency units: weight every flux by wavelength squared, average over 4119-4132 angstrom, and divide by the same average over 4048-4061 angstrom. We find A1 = 1.0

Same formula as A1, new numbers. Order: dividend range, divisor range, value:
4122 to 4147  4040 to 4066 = 1.02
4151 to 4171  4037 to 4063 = 0.97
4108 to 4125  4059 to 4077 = 1.07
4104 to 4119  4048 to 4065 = 1.00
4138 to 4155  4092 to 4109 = 1.03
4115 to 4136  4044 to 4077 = 1.04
